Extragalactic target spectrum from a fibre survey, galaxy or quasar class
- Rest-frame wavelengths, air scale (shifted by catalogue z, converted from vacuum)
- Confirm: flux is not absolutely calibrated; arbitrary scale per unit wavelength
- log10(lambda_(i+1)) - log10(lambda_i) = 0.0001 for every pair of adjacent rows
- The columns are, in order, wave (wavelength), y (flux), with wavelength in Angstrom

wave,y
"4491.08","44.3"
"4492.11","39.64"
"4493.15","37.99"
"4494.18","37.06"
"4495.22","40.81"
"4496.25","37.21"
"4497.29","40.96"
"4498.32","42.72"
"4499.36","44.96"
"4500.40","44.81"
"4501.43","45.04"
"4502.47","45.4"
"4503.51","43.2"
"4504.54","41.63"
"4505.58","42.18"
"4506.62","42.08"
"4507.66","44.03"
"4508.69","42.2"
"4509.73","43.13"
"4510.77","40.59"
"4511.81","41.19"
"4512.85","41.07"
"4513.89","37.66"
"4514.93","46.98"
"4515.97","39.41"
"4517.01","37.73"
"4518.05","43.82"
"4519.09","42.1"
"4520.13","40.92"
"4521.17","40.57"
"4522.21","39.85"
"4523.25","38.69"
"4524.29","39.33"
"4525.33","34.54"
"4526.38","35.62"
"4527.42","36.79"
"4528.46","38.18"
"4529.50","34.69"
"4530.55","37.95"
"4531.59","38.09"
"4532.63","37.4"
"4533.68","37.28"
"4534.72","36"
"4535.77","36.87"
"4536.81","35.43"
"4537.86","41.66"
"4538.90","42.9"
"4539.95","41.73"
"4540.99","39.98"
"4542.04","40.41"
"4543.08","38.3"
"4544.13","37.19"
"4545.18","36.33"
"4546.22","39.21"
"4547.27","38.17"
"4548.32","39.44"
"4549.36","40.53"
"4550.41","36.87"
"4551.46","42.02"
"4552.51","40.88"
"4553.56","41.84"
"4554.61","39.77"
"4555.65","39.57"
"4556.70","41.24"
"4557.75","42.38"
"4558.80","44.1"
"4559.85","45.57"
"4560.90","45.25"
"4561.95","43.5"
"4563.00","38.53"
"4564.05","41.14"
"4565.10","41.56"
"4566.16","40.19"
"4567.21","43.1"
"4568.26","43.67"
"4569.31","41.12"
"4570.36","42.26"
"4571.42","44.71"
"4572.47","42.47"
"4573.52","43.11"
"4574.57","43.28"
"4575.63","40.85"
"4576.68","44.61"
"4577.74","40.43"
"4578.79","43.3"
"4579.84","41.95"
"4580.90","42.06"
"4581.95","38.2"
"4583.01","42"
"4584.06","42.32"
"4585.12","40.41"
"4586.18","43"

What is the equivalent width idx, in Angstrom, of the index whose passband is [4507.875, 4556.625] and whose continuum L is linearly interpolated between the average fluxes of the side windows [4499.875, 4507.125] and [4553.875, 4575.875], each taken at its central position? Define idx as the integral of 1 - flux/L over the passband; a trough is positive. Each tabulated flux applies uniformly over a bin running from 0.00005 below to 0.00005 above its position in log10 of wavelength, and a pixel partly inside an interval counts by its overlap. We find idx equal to 3.97 Angstrom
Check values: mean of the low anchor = 43.5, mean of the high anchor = 42.3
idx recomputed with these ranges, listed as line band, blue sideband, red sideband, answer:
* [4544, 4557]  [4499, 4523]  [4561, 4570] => 0.74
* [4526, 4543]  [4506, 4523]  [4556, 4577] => 1.49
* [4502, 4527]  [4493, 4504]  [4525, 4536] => -1.04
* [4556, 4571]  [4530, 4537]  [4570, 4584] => -0.65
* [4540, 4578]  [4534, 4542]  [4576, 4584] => -0.63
